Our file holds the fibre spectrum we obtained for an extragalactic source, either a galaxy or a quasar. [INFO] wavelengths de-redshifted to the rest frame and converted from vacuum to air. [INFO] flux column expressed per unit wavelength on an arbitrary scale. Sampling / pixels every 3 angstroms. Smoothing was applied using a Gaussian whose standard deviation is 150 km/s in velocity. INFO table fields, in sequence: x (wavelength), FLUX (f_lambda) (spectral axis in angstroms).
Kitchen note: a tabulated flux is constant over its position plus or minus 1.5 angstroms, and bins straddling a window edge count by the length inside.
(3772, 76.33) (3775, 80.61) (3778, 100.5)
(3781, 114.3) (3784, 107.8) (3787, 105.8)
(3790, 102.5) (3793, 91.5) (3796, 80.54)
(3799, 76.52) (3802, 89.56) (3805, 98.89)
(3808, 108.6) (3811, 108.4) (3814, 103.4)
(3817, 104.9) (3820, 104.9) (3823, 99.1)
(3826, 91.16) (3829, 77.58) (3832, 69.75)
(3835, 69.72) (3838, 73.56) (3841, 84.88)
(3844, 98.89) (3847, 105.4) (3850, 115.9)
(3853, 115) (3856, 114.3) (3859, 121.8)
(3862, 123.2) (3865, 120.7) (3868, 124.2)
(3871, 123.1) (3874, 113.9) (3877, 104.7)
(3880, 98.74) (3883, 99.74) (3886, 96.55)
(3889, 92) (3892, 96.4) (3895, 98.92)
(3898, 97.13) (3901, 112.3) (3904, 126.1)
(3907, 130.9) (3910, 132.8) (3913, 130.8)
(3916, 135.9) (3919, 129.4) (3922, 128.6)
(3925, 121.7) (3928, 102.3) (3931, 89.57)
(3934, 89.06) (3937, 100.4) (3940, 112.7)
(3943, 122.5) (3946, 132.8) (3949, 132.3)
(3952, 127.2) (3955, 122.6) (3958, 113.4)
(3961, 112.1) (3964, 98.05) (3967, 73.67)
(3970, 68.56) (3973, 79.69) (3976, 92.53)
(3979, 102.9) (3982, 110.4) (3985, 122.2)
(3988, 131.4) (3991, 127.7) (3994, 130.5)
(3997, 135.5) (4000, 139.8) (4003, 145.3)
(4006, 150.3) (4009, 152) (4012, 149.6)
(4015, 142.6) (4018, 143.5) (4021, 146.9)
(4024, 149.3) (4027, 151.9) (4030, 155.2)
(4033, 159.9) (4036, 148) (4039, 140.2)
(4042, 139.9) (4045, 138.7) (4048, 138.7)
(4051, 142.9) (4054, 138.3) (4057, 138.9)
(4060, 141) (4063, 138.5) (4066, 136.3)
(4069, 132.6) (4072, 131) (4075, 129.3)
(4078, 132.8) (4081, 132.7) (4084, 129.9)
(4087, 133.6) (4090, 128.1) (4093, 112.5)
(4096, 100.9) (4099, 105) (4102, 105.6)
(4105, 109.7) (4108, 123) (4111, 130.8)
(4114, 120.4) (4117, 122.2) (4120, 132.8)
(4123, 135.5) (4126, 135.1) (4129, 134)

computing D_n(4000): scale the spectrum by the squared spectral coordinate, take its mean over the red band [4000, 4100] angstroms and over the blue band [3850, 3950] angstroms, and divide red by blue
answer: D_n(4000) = 1.30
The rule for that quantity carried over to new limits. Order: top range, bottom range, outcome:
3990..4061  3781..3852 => 1.69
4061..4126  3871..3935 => 1.24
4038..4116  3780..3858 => 1.52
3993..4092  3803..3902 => 1.52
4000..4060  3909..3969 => 1.33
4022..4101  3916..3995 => 1.29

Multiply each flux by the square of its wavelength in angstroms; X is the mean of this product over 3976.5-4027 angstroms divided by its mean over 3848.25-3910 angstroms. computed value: 1.29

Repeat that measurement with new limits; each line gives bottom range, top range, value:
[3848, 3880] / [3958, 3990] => 0.91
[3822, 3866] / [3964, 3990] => 1.07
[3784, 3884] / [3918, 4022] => 1.27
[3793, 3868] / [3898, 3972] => 1.22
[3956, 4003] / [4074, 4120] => 1.16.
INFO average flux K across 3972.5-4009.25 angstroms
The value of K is 125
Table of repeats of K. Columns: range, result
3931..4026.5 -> 121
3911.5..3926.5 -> 129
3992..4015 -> 143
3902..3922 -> 130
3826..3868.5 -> 100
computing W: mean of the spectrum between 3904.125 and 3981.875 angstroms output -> 112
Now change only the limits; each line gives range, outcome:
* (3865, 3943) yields 112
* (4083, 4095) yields 125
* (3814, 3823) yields 104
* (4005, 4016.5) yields 149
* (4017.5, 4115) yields 133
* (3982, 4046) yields 142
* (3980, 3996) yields 124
